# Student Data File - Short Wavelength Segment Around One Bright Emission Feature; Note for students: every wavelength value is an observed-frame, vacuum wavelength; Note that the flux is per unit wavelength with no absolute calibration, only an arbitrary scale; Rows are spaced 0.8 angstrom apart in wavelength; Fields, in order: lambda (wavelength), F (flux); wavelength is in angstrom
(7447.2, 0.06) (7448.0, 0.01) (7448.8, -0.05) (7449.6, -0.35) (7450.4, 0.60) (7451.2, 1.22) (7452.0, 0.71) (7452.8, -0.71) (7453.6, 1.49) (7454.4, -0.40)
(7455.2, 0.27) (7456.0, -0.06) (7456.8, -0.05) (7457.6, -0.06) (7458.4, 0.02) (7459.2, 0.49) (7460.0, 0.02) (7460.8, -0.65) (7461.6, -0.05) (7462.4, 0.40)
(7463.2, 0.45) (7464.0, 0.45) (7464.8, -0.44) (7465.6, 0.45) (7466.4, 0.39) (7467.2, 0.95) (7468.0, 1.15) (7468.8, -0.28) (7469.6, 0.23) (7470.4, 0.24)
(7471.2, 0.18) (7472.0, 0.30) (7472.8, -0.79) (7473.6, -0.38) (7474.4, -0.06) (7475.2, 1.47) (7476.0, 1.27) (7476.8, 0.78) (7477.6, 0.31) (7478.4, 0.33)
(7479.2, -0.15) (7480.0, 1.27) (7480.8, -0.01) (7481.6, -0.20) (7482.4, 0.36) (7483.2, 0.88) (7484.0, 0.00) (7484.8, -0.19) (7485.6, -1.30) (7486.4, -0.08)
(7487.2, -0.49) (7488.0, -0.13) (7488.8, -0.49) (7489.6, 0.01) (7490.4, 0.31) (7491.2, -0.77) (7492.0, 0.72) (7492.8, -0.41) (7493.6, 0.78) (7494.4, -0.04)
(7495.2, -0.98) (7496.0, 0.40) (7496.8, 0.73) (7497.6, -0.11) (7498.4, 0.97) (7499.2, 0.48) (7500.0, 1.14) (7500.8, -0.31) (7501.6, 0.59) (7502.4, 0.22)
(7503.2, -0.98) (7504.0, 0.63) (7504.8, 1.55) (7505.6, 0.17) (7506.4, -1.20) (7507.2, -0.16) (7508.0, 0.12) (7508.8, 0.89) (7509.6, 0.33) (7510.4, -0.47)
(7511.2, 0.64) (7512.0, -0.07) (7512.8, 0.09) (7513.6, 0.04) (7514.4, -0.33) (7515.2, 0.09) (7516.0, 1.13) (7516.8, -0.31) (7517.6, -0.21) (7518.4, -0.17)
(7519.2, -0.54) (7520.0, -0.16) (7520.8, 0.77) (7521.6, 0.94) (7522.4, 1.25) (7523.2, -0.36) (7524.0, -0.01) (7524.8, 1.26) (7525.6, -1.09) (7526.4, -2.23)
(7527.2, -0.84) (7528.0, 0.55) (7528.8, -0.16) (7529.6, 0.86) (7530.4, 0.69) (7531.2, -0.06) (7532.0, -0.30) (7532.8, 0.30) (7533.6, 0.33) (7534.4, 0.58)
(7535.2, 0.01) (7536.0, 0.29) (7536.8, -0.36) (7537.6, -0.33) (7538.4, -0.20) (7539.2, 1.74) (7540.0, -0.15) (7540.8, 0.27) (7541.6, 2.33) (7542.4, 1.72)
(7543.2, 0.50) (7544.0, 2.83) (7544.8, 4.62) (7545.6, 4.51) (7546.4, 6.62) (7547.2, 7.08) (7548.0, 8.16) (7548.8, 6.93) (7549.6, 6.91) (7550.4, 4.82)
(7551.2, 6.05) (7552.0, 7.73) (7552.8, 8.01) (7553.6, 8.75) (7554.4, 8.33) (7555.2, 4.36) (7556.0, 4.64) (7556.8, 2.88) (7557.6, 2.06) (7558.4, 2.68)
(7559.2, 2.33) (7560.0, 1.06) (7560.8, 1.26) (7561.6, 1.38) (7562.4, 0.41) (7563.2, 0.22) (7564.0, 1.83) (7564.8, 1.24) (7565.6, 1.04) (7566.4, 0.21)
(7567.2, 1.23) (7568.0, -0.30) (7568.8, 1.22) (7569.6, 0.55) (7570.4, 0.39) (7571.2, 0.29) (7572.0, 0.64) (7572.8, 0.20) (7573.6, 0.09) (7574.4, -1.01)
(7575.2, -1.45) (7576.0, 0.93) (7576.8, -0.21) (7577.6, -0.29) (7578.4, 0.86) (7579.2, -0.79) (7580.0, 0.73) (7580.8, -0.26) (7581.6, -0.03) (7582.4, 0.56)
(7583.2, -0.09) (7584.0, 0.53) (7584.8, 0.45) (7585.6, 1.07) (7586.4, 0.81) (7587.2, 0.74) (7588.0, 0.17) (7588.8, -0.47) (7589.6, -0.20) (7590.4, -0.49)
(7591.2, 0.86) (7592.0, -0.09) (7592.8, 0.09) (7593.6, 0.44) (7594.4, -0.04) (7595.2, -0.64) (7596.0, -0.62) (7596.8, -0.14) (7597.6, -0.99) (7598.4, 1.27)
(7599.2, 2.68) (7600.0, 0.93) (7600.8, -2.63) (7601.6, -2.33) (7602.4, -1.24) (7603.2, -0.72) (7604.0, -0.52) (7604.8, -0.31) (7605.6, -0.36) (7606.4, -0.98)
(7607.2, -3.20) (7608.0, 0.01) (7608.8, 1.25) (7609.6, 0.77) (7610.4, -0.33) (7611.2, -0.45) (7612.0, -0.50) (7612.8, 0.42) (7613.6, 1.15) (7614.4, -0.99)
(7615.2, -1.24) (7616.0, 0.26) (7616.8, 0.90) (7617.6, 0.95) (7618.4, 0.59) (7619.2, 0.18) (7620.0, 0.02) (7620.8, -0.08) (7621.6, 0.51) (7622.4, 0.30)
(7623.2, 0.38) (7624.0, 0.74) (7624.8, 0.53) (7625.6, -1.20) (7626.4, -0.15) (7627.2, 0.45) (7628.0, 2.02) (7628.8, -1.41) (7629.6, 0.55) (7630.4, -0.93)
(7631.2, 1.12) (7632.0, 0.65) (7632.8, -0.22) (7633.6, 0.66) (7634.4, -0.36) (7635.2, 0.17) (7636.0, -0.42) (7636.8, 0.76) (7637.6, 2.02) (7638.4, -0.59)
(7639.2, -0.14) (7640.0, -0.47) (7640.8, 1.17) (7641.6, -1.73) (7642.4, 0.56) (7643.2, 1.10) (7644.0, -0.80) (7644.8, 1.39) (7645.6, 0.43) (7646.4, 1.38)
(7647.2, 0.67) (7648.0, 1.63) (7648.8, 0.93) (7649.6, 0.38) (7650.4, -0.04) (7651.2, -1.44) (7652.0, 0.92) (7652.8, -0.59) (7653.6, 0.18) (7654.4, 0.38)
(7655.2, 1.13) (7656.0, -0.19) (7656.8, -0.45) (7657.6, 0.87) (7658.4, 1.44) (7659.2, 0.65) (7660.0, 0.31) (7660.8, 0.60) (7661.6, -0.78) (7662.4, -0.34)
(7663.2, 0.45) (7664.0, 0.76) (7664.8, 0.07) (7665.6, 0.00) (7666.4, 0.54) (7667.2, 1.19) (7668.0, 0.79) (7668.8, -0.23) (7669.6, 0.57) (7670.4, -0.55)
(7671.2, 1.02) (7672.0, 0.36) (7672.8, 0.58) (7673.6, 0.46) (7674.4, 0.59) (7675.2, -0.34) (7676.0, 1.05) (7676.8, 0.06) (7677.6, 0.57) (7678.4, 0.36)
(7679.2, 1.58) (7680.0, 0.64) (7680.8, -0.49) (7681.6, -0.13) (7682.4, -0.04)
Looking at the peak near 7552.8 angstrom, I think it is [O II] 3727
